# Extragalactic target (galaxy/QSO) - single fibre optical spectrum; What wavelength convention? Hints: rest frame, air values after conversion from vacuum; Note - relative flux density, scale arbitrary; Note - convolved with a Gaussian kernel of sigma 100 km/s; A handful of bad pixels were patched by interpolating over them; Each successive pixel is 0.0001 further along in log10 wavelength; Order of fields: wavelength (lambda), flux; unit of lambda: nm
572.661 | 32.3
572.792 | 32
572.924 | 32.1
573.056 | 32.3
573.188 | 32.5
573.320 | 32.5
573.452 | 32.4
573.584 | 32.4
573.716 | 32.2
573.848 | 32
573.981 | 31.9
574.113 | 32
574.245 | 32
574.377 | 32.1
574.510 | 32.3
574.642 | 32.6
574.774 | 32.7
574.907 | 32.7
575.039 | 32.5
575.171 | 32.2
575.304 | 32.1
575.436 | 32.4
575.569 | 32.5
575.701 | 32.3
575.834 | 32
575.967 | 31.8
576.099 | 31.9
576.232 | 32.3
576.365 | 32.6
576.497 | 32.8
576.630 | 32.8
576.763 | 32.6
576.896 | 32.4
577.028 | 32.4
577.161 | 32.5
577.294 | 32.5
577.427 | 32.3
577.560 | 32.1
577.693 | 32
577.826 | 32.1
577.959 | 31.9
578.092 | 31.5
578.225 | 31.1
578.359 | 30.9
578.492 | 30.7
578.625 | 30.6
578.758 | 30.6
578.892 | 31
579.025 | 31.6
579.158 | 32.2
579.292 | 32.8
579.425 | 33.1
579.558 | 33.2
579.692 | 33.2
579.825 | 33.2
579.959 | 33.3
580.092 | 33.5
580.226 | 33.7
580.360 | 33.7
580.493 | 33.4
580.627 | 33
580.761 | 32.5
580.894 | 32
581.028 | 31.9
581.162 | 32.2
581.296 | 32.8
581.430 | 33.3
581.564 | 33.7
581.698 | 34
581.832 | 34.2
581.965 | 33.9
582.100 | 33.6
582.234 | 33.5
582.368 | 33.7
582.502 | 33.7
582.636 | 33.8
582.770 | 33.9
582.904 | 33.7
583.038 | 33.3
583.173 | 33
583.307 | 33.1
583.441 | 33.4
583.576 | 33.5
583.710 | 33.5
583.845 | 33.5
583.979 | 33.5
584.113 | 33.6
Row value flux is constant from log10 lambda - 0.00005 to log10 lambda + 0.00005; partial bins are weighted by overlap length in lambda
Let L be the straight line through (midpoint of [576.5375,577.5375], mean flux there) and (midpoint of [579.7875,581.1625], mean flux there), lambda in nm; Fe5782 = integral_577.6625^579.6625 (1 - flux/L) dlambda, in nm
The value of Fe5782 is 0.06 nm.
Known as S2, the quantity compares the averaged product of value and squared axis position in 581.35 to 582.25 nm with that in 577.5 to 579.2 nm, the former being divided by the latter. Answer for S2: 1.1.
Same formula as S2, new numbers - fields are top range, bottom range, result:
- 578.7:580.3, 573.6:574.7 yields 1.03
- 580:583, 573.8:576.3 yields 1.06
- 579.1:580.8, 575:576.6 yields 1.04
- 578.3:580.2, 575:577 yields 1.01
